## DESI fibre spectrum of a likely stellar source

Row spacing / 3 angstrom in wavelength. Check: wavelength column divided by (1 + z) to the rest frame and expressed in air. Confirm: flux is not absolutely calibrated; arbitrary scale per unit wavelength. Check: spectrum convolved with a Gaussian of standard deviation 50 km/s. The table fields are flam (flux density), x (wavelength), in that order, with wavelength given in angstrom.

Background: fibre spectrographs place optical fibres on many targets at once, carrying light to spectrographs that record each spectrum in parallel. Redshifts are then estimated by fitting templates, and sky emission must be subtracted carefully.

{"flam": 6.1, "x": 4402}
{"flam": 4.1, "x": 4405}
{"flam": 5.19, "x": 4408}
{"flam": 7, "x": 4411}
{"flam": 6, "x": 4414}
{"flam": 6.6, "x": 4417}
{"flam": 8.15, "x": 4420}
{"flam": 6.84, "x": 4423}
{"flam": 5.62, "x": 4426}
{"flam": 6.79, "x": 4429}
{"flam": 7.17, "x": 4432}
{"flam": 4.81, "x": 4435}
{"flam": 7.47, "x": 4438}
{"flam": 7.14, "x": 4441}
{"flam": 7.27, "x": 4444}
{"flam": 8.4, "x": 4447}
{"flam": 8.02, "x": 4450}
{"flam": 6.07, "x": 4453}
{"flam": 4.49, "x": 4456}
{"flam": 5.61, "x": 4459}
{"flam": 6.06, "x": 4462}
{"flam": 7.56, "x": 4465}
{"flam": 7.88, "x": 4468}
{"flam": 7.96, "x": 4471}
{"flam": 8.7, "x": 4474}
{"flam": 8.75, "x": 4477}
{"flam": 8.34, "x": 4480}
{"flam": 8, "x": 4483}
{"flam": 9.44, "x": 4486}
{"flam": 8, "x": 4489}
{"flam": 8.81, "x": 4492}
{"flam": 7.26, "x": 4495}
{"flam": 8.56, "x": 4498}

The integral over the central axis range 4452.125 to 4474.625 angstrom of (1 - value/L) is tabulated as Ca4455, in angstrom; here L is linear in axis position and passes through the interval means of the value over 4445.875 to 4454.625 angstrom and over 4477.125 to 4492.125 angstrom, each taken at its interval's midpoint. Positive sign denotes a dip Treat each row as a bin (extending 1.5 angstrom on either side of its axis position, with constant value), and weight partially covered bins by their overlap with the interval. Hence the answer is 3.2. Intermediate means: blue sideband 7.41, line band 6.74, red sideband 8.51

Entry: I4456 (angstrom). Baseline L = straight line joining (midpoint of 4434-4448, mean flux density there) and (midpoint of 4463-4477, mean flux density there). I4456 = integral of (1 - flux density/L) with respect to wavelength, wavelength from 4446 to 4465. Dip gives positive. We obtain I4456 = 2.6 angstrom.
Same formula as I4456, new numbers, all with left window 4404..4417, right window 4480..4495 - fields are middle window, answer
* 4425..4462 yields 1.61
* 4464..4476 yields -0.41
